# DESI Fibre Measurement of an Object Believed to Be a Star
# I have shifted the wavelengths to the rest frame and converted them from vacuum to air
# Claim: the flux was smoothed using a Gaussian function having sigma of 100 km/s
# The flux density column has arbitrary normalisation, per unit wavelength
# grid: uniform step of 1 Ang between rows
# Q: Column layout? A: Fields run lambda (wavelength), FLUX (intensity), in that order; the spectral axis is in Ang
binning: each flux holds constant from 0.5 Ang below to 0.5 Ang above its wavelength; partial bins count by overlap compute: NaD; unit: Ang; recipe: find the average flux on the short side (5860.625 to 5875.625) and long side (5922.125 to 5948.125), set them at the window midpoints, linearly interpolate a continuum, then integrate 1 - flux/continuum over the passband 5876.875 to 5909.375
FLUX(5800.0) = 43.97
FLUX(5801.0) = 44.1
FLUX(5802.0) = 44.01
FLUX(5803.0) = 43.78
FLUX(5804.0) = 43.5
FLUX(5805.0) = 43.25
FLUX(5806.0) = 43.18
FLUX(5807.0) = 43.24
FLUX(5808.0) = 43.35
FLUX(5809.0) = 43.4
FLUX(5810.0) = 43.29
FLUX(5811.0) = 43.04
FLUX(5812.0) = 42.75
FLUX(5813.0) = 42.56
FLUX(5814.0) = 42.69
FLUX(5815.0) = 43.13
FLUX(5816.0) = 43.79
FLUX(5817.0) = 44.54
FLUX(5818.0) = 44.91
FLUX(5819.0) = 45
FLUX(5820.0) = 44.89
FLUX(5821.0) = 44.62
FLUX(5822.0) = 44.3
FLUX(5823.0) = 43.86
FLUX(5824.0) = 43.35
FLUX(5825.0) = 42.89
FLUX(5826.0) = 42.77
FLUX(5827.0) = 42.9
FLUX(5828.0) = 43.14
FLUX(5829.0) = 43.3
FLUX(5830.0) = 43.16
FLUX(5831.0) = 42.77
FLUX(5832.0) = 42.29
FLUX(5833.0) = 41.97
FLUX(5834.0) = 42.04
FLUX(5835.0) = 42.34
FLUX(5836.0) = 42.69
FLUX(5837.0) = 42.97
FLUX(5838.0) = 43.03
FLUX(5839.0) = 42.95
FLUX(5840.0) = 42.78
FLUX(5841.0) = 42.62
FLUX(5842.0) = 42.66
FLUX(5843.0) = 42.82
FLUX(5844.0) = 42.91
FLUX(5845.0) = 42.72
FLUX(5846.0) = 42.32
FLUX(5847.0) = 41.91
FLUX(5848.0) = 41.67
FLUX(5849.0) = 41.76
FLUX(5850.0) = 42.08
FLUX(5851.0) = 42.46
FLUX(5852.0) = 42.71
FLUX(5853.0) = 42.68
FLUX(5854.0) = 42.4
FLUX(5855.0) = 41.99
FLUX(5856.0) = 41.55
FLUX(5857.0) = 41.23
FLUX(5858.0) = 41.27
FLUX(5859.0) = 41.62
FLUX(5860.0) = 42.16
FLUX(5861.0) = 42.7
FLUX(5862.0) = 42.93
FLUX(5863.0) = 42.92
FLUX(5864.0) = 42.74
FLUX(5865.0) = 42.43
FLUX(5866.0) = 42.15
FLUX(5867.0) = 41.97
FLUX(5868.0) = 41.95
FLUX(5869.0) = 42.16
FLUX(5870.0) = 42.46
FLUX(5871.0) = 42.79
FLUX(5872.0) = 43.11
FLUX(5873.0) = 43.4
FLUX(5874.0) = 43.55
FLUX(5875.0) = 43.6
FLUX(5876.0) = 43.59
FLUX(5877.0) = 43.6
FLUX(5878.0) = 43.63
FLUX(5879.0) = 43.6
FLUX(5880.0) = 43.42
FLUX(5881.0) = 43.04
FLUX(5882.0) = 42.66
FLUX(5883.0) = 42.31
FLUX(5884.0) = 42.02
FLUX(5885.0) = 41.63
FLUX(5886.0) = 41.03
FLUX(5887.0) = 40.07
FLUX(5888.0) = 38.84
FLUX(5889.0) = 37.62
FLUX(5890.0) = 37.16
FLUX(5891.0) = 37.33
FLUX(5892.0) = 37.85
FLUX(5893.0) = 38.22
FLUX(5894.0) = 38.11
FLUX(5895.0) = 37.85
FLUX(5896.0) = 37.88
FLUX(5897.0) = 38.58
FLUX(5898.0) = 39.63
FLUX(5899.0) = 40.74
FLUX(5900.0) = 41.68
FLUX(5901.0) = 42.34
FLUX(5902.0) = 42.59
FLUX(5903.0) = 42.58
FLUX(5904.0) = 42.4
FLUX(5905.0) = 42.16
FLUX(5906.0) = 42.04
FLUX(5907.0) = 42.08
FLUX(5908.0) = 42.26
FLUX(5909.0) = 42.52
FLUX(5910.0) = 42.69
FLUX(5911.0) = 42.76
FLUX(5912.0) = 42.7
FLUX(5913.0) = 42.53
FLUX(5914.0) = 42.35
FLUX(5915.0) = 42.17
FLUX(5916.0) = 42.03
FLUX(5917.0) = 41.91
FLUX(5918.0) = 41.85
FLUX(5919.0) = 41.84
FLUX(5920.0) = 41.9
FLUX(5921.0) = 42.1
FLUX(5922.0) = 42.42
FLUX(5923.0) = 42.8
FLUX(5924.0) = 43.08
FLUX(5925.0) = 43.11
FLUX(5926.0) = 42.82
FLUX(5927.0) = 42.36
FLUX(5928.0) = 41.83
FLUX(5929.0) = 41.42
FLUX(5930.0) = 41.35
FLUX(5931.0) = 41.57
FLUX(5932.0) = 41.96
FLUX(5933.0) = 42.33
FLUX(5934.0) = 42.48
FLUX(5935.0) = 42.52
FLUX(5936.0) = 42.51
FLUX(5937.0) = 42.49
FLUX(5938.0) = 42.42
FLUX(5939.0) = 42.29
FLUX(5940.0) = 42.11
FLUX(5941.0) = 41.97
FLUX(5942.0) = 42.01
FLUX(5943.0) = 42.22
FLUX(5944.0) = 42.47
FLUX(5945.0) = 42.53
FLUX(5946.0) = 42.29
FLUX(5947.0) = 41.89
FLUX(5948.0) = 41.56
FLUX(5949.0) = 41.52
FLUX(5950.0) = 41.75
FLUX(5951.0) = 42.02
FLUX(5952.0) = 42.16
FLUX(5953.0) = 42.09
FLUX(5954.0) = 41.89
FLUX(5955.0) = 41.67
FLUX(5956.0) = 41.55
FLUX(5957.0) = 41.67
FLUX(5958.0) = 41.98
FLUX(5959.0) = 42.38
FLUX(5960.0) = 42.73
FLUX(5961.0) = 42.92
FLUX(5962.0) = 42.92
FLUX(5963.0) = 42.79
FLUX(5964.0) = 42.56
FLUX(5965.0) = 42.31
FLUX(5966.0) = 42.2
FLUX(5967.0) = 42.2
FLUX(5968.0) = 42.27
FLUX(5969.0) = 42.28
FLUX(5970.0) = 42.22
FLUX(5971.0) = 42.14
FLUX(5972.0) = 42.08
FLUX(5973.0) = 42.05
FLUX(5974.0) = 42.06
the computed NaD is 1.3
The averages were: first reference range 42.7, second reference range 42.3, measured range 40.9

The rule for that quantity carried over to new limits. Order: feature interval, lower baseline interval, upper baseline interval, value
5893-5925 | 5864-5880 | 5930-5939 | 0.7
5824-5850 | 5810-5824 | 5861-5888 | 0.5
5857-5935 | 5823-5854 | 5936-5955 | 1.1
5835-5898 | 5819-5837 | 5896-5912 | 1.0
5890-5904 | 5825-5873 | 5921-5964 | 0.9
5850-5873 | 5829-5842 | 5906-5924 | 0.1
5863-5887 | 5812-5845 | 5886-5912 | -0.8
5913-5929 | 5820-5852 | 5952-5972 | 0.1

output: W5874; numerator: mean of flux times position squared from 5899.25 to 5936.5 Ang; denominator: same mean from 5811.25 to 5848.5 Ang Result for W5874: 1.0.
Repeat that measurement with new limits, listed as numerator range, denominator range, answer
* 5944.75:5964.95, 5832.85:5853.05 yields 1.03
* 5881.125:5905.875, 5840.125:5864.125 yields 0.96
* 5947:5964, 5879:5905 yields 1.06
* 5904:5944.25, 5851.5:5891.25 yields 1.02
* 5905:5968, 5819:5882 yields 1.02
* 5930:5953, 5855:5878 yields 1.02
